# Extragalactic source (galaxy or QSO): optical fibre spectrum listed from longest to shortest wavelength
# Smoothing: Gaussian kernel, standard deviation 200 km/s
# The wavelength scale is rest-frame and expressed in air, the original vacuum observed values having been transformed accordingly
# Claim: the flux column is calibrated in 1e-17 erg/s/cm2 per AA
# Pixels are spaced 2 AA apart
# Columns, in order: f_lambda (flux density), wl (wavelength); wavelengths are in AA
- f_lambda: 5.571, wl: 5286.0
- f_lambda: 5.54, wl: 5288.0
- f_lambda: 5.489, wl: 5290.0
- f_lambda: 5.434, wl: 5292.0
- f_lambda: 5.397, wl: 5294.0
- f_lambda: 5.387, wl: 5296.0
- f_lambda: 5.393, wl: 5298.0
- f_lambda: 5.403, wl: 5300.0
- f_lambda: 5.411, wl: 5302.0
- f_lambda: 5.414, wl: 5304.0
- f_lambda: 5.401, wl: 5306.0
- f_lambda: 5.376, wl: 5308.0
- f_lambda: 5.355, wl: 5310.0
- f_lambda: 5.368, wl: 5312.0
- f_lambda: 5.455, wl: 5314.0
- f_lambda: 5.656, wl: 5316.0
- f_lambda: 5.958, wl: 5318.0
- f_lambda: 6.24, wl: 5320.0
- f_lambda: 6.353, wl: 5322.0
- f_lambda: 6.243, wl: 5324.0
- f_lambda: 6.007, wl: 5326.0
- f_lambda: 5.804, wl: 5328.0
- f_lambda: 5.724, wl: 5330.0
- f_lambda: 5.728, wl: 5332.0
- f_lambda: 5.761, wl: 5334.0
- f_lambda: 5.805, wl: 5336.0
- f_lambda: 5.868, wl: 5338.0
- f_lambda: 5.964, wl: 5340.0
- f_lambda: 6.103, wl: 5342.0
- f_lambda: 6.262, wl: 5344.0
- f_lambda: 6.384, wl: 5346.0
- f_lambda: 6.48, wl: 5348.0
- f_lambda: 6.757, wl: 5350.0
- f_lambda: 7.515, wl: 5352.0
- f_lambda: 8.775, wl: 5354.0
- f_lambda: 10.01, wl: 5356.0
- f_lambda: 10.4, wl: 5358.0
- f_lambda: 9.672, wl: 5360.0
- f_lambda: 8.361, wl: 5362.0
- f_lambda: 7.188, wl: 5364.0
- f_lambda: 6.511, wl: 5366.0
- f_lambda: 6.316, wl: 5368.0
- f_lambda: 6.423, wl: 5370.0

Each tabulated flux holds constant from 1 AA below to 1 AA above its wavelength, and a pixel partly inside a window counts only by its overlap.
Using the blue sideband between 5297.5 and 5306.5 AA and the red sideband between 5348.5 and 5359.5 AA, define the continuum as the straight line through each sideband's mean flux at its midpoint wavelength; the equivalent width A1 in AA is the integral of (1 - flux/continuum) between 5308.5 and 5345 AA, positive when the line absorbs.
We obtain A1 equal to 5.5 AA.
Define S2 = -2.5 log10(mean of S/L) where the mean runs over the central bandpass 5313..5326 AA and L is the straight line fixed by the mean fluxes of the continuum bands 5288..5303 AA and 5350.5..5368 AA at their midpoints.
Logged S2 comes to 0.096 mag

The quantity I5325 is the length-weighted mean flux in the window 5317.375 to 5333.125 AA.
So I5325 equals 6.01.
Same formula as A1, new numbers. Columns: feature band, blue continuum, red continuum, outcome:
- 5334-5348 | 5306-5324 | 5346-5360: 2.6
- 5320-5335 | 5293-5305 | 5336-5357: 0.8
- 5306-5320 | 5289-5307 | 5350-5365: 1.5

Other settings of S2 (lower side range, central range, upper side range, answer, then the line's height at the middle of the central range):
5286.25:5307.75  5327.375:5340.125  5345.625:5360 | 0.246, 7.27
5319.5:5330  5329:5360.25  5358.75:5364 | 0.086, 7.52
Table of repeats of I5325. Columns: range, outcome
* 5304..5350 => 5.89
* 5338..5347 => 6.14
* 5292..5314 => 5.4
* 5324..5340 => 5.85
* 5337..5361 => 7.52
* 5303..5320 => 5.54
